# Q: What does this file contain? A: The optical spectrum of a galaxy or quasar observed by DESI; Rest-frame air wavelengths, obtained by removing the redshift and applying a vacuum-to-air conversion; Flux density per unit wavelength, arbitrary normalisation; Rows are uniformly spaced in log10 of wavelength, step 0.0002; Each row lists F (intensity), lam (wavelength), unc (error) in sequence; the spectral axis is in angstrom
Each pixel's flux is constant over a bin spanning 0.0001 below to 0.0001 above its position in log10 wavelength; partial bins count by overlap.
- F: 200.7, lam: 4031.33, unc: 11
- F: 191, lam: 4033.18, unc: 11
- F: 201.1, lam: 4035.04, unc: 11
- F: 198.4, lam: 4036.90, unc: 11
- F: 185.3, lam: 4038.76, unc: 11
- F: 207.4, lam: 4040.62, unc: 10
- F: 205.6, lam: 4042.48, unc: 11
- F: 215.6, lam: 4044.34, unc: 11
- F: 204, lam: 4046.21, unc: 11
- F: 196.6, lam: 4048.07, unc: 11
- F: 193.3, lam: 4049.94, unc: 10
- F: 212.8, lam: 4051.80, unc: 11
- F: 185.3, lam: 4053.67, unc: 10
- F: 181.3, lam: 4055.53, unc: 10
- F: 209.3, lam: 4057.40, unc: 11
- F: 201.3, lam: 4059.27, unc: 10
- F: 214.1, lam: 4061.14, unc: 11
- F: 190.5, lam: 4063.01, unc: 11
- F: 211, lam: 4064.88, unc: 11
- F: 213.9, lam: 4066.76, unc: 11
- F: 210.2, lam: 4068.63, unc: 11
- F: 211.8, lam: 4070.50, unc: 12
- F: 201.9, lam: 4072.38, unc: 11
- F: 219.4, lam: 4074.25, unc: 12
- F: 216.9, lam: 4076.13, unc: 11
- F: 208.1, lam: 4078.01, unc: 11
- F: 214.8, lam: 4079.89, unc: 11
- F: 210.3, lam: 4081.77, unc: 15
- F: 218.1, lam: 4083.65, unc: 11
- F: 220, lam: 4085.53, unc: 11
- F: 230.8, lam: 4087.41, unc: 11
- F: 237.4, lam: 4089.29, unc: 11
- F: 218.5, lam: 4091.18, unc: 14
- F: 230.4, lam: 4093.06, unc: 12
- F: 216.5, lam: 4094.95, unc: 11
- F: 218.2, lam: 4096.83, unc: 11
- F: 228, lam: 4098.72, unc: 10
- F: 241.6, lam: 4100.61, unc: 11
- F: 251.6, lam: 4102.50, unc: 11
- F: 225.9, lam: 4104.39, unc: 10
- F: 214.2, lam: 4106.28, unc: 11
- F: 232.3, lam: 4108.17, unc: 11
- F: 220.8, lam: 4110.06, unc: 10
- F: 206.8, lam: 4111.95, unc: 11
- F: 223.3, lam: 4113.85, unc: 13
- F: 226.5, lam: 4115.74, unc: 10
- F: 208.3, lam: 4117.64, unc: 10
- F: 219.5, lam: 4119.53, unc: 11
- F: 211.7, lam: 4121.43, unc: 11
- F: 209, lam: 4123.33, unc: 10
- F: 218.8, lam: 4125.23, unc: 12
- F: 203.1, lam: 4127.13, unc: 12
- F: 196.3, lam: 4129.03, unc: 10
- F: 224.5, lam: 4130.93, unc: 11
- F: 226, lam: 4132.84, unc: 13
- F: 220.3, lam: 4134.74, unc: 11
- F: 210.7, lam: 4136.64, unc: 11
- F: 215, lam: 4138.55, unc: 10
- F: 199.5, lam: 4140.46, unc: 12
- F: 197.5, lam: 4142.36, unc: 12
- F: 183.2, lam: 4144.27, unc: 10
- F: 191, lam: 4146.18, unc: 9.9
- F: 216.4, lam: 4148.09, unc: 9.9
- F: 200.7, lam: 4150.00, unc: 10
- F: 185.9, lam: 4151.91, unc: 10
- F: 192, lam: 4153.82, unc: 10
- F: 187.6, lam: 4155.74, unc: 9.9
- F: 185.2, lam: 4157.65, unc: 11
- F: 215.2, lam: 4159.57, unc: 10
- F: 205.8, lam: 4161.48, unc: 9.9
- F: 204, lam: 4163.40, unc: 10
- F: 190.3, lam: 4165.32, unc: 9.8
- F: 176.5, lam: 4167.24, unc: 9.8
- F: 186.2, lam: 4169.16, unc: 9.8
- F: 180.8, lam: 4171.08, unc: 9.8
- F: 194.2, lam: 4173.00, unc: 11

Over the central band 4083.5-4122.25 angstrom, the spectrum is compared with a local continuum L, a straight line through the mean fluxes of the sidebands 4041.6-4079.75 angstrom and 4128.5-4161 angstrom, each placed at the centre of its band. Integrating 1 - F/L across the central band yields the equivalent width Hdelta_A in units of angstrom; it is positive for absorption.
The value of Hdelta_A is -3.8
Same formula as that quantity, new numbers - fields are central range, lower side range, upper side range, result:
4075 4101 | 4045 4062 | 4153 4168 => -3.07 angstrom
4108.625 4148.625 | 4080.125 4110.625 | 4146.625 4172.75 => -0.30 angstrom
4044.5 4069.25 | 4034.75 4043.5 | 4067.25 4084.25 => 0.44 angstrom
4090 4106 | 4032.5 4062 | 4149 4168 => -2.49 angstrom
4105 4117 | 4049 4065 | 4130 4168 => -1.19 angstrom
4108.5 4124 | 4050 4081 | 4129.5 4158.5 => -0.98 angstrom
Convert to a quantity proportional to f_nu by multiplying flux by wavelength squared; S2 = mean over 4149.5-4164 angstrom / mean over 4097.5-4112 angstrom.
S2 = 0.88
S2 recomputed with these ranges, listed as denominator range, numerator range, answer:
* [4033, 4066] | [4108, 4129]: 1.11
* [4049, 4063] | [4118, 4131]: 1.10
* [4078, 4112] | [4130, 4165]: 0.93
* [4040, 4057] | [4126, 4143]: 1.10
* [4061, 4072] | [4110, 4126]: 1.06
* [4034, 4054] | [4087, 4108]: 1.17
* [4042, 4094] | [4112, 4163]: 1.02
